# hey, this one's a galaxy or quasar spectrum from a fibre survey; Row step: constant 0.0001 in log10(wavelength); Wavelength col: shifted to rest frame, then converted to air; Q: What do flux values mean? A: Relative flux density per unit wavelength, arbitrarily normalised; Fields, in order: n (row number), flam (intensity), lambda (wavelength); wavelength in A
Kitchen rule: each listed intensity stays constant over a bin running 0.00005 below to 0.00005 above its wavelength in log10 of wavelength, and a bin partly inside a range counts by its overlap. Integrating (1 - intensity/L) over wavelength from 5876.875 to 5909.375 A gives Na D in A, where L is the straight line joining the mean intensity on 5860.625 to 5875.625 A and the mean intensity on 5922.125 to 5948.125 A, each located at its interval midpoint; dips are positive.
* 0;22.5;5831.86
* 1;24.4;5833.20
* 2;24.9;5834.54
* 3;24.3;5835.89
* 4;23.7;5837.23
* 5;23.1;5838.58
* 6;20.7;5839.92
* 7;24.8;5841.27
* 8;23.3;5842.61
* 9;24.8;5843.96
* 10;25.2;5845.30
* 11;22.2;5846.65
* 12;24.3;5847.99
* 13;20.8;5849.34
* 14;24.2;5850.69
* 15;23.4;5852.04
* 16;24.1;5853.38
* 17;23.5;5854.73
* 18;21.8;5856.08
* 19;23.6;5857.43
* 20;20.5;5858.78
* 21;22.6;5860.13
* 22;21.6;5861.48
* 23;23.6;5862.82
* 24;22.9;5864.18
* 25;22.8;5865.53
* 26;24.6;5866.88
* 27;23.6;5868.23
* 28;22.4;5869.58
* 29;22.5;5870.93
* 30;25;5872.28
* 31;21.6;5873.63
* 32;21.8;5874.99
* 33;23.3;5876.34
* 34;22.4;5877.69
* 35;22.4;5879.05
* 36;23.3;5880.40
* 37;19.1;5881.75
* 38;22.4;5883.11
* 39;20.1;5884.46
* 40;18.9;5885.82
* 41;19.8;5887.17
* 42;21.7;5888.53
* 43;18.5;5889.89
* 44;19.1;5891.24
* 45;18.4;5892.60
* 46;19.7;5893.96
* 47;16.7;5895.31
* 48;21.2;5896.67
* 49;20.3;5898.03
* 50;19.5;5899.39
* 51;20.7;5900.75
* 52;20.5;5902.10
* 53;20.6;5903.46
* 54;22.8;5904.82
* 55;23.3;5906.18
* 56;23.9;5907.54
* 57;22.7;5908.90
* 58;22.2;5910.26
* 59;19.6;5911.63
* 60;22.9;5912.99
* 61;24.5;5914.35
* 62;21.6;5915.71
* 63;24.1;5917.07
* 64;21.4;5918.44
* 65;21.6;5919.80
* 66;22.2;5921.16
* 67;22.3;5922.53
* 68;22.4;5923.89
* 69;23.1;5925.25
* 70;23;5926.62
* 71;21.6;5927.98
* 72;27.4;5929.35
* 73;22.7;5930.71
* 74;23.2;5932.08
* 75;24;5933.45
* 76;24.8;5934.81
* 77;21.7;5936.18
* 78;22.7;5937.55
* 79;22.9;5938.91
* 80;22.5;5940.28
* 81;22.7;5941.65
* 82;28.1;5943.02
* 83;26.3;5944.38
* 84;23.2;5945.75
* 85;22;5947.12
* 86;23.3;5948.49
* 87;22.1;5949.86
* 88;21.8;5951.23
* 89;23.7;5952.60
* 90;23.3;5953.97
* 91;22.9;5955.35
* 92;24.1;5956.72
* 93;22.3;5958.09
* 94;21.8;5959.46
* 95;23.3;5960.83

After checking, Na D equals 3.4 A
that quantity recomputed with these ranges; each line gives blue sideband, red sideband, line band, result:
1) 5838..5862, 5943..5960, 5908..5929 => 0.7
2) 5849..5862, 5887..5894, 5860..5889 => -1.7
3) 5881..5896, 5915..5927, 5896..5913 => -0.5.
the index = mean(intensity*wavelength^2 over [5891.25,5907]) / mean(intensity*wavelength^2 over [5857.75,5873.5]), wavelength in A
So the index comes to 0.90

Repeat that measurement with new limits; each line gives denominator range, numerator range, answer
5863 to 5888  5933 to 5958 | 1.08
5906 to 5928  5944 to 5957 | 1.04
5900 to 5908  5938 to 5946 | 1.12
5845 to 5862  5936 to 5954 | 1.05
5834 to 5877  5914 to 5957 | 1.03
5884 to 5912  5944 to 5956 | 1.15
